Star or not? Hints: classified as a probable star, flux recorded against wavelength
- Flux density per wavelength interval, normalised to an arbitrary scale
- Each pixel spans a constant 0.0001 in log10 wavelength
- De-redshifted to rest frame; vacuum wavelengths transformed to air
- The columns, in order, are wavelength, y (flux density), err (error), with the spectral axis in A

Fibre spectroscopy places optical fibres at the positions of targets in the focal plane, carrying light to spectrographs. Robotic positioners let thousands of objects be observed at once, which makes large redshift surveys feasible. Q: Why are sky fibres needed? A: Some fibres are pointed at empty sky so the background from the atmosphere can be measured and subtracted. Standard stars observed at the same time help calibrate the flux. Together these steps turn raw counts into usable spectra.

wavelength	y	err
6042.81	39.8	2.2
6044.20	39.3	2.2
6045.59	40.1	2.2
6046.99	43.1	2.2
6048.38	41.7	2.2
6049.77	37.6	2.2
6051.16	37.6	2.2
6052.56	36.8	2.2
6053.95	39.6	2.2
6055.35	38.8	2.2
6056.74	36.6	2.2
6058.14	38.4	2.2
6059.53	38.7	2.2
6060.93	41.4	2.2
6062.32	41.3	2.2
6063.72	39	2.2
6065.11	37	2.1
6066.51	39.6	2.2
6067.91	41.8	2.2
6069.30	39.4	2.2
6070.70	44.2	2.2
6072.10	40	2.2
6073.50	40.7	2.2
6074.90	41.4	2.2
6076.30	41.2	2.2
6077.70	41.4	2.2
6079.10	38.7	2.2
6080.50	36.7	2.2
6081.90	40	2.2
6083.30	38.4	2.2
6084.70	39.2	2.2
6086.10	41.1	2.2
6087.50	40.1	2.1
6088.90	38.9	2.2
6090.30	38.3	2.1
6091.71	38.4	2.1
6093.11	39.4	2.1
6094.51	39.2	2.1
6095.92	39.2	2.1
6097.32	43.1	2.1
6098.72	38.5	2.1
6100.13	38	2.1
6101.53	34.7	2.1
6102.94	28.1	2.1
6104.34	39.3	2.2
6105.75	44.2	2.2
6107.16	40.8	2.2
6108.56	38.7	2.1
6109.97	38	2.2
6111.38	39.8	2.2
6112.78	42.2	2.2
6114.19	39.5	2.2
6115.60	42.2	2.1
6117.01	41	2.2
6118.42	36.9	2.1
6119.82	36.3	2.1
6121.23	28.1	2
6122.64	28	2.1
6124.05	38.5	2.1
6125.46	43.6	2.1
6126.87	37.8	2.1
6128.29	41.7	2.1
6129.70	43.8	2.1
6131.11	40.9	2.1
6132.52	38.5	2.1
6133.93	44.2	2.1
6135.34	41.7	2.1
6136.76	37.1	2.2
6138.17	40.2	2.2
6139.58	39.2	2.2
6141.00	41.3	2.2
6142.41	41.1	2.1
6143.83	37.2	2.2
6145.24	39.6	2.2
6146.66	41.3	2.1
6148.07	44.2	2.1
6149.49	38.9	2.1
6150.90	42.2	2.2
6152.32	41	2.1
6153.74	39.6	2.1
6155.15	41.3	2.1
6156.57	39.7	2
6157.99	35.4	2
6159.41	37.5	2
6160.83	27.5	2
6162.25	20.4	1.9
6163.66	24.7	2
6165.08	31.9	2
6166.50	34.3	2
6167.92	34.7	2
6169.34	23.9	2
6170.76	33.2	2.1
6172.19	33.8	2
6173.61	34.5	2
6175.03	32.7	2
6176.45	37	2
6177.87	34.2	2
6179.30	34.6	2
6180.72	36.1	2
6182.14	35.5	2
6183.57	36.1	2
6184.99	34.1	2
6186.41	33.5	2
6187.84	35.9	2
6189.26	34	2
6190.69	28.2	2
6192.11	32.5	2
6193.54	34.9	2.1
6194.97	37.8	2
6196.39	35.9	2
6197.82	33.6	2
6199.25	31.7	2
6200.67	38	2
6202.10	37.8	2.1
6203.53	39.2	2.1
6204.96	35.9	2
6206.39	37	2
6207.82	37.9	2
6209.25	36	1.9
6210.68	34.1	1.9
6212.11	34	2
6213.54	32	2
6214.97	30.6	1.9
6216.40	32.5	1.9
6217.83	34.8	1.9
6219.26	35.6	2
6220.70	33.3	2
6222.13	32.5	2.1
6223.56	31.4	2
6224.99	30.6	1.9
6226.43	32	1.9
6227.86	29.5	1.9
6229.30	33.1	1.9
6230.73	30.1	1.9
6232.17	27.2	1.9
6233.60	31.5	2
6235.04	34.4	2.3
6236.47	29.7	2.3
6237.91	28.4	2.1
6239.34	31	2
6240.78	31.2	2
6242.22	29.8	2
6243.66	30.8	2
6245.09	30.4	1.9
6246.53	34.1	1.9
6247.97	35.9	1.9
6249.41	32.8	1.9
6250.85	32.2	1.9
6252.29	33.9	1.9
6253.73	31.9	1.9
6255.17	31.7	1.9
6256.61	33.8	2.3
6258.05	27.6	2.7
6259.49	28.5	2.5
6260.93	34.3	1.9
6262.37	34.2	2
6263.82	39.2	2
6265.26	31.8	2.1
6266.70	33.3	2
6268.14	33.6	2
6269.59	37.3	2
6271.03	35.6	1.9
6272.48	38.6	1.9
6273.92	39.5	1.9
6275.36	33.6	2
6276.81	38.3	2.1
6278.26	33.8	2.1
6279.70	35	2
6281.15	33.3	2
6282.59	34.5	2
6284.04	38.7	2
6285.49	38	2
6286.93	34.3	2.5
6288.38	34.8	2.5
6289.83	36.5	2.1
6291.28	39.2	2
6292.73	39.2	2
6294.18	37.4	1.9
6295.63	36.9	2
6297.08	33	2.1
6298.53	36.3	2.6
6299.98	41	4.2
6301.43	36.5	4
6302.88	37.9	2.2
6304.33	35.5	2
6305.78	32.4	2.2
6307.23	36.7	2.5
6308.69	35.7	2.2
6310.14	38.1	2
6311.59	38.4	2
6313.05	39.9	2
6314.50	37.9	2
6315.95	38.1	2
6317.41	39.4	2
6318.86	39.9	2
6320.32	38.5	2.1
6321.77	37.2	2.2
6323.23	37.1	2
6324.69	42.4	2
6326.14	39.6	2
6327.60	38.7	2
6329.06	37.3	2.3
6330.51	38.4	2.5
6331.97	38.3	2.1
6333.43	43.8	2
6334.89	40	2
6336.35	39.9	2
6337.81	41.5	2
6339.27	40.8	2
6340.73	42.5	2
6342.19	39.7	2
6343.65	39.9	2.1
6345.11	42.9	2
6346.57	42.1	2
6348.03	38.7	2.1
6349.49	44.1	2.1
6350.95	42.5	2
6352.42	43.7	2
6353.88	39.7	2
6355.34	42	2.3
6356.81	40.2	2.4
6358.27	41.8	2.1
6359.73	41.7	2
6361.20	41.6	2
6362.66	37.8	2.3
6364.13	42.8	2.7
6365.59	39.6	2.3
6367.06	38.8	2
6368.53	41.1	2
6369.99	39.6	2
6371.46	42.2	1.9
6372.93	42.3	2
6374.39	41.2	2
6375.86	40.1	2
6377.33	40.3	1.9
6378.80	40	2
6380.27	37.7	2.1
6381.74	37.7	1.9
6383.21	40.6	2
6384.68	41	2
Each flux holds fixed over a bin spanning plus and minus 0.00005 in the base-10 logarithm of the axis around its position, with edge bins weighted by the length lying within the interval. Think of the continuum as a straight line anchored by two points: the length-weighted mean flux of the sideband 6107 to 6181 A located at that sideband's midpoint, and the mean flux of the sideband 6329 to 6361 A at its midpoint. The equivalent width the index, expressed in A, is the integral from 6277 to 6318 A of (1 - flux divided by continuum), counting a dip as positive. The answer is 3.5 A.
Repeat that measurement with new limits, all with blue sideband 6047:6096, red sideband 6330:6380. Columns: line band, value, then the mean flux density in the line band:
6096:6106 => 0.5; 37.8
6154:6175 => 3.9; 32.5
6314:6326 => 0.6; 38.9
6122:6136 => 0.0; 39.9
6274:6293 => 2.1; 36.1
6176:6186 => 1.2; 35.3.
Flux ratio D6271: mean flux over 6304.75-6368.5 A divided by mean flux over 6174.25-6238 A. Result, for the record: 1.18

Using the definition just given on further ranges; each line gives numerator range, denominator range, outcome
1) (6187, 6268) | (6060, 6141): 0.84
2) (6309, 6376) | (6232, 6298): 1.18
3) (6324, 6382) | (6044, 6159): 1.03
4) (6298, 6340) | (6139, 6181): 1.08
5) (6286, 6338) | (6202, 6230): 1.12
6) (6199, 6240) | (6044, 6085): 0.84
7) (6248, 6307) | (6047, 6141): 0.90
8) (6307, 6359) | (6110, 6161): 1.02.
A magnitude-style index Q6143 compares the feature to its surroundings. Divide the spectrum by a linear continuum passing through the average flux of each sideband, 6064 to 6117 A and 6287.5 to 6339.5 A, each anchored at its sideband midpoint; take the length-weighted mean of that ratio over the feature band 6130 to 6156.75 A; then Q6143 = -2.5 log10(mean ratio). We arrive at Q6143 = -0.037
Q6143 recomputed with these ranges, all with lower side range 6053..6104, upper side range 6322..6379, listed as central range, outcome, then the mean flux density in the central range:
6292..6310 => 0.11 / 36.6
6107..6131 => 0.02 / 38.7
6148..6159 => -0.01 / 40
